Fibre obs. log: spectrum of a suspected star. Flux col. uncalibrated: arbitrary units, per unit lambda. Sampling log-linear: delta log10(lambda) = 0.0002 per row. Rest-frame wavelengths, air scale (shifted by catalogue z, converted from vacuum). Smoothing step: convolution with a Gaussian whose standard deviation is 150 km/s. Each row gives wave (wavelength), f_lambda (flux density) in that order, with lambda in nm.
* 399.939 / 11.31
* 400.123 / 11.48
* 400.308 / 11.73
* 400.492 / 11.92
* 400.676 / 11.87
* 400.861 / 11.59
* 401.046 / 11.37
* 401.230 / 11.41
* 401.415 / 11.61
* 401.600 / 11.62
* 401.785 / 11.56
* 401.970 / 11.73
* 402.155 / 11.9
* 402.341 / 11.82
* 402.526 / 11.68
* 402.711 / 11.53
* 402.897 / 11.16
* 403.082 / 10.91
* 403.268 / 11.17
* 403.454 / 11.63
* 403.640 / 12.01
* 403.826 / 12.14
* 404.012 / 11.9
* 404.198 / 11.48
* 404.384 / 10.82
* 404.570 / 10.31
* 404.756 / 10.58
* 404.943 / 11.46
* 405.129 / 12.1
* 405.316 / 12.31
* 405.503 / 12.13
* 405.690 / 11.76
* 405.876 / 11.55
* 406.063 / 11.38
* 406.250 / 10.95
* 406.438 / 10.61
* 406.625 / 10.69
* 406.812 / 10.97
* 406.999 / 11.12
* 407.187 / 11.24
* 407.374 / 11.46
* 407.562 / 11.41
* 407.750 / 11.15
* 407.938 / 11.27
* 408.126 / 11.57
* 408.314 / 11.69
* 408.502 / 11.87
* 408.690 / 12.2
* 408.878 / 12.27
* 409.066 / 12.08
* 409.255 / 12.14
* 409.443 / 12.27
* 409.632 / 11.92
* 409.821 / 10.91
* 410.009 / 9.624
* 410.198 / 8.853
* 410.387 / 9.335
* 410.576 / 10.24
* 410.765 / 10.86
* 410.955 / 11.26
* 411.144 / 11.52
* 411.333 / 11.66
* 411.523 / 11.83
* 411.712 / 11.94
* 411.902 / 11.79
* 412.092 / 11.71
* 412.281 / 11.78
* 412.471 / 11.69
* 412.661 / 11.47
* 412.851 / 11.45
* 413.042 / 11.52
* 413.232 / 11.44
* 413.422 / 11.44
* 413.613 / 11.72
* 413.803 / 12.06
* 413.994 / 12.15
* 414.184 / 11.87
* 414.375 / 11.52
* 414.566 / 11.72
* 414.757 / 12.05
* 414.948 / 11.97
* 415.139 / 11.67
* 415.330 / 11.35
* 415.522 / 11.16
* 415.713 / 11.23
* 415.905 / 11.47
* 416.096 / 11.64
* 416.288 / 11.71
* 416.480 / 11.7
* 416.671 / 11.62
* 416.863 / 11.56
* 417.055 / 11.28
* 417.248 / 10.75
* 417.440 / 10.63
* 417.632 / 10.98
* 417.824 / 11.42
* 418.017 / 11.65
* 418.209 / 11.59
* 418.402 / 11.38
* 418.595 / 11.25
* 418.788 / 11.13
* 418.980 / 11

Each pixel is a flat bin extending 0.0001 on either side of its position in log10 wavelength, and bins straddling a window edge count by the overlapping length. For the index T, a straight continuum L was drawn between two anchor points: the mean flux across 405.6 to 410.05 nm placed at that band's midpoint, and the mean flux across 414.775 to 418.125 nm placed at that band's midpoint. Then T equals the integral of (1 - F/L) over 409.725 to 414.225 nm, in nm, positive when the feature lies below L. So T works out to 0.071 nm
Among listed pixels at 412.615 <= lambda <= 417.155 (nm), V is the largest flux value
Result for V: 12.15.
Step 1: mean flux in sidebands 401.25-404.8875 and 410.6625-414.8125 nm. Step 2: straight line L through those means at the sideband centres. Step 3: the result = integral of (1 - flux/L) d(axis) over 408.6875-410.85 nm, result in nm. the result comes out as 0.108 nm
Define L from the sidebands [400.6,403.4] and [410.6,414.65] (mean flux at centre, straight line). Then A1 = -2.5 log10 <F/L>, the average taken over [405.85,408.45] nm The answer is 0.033 mag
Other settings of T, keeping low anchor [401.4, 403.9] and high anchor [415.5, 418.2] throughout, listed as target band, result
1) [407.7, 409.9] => -0.06 nm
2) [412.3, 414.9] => -0.07 nm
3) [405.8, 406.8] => 0.04 nm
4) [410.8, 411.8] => -0.01 nm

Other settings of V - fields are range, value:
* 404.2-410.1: 12.31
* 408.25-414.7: 12.27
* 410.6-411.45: 11.66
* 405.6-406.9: 11.76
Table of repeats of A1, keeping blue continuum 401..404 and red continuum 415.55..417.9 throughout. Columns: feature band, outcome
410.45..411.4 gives 0.04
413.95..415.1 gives -0.05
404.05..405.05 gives 0.05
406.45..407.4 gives 0.05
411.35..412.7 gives -0.03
